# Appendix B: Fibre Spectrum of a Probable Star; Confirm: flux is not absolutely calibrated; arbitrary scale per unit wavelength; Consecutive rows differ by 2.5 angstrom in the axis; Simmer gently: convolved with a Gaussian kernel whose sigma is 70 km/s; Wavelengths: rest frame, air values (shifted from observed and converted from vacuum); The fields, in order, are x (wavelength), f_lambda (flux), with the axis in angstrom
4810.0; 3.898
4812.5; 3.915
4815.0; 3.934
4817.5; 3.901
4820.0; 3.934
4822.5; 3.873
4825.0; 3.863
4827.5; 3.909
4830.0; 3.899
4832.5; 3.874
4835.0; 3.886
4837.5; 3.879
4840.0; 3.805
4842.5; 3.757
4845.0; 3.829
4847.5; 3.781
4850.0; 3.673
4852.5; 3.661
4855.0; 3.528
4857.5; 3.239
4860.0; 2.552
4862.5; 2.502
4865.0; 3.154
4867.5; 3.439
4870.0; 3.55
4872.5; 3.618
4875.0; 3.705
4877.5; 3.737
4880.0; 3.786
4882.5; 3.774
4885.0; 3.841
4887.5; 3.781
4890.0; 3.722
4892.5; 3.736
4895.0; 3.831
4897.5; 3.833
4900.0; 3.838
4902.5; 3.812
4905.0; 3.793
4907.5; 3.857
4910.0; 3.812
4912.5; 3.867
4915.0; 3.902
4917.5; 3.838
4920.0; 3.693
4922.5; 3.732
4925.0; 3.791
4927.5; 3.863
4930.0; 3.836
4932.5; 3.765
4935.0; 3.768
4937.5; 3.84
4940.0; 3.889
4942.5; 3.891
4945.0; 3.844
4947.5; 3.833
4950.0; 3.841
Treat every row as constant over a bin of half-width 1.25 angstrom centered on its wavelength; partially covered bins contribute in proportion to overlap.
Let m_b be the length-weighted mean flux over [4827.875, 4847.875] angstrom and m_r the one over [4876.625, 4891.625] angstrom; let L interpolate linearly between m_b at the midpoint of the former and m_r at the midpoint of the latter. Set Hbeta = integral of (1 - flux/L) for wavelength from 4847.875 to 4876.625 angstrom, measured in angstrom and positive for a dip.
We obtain 3.5 angstrom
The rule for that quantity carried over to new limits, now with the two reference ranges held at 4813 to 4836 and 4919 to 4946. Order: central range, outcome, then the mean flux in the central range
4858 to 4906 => 3.46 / 3.57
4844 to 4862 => 2.11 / 3.42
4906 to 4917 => -0.08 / 3.86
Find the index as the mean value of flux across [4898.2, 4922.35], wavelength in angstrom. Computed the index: 3.82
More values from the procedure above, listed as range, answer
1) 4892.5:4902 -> 3.82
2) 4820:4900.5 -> 3.65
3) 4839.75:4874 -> 3.43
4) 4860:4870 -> 3.04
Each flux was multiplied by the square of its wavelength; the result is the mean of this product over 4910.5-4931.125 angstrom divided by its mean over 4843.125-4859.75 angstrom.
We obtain 1.10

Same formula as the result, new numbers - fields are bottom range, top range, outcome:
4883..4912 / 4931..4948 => 1.02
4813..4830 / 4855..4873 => 0.82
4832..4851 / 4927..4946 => 1.05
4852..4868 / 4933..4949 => 1.27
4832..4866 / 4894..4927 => 1.12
